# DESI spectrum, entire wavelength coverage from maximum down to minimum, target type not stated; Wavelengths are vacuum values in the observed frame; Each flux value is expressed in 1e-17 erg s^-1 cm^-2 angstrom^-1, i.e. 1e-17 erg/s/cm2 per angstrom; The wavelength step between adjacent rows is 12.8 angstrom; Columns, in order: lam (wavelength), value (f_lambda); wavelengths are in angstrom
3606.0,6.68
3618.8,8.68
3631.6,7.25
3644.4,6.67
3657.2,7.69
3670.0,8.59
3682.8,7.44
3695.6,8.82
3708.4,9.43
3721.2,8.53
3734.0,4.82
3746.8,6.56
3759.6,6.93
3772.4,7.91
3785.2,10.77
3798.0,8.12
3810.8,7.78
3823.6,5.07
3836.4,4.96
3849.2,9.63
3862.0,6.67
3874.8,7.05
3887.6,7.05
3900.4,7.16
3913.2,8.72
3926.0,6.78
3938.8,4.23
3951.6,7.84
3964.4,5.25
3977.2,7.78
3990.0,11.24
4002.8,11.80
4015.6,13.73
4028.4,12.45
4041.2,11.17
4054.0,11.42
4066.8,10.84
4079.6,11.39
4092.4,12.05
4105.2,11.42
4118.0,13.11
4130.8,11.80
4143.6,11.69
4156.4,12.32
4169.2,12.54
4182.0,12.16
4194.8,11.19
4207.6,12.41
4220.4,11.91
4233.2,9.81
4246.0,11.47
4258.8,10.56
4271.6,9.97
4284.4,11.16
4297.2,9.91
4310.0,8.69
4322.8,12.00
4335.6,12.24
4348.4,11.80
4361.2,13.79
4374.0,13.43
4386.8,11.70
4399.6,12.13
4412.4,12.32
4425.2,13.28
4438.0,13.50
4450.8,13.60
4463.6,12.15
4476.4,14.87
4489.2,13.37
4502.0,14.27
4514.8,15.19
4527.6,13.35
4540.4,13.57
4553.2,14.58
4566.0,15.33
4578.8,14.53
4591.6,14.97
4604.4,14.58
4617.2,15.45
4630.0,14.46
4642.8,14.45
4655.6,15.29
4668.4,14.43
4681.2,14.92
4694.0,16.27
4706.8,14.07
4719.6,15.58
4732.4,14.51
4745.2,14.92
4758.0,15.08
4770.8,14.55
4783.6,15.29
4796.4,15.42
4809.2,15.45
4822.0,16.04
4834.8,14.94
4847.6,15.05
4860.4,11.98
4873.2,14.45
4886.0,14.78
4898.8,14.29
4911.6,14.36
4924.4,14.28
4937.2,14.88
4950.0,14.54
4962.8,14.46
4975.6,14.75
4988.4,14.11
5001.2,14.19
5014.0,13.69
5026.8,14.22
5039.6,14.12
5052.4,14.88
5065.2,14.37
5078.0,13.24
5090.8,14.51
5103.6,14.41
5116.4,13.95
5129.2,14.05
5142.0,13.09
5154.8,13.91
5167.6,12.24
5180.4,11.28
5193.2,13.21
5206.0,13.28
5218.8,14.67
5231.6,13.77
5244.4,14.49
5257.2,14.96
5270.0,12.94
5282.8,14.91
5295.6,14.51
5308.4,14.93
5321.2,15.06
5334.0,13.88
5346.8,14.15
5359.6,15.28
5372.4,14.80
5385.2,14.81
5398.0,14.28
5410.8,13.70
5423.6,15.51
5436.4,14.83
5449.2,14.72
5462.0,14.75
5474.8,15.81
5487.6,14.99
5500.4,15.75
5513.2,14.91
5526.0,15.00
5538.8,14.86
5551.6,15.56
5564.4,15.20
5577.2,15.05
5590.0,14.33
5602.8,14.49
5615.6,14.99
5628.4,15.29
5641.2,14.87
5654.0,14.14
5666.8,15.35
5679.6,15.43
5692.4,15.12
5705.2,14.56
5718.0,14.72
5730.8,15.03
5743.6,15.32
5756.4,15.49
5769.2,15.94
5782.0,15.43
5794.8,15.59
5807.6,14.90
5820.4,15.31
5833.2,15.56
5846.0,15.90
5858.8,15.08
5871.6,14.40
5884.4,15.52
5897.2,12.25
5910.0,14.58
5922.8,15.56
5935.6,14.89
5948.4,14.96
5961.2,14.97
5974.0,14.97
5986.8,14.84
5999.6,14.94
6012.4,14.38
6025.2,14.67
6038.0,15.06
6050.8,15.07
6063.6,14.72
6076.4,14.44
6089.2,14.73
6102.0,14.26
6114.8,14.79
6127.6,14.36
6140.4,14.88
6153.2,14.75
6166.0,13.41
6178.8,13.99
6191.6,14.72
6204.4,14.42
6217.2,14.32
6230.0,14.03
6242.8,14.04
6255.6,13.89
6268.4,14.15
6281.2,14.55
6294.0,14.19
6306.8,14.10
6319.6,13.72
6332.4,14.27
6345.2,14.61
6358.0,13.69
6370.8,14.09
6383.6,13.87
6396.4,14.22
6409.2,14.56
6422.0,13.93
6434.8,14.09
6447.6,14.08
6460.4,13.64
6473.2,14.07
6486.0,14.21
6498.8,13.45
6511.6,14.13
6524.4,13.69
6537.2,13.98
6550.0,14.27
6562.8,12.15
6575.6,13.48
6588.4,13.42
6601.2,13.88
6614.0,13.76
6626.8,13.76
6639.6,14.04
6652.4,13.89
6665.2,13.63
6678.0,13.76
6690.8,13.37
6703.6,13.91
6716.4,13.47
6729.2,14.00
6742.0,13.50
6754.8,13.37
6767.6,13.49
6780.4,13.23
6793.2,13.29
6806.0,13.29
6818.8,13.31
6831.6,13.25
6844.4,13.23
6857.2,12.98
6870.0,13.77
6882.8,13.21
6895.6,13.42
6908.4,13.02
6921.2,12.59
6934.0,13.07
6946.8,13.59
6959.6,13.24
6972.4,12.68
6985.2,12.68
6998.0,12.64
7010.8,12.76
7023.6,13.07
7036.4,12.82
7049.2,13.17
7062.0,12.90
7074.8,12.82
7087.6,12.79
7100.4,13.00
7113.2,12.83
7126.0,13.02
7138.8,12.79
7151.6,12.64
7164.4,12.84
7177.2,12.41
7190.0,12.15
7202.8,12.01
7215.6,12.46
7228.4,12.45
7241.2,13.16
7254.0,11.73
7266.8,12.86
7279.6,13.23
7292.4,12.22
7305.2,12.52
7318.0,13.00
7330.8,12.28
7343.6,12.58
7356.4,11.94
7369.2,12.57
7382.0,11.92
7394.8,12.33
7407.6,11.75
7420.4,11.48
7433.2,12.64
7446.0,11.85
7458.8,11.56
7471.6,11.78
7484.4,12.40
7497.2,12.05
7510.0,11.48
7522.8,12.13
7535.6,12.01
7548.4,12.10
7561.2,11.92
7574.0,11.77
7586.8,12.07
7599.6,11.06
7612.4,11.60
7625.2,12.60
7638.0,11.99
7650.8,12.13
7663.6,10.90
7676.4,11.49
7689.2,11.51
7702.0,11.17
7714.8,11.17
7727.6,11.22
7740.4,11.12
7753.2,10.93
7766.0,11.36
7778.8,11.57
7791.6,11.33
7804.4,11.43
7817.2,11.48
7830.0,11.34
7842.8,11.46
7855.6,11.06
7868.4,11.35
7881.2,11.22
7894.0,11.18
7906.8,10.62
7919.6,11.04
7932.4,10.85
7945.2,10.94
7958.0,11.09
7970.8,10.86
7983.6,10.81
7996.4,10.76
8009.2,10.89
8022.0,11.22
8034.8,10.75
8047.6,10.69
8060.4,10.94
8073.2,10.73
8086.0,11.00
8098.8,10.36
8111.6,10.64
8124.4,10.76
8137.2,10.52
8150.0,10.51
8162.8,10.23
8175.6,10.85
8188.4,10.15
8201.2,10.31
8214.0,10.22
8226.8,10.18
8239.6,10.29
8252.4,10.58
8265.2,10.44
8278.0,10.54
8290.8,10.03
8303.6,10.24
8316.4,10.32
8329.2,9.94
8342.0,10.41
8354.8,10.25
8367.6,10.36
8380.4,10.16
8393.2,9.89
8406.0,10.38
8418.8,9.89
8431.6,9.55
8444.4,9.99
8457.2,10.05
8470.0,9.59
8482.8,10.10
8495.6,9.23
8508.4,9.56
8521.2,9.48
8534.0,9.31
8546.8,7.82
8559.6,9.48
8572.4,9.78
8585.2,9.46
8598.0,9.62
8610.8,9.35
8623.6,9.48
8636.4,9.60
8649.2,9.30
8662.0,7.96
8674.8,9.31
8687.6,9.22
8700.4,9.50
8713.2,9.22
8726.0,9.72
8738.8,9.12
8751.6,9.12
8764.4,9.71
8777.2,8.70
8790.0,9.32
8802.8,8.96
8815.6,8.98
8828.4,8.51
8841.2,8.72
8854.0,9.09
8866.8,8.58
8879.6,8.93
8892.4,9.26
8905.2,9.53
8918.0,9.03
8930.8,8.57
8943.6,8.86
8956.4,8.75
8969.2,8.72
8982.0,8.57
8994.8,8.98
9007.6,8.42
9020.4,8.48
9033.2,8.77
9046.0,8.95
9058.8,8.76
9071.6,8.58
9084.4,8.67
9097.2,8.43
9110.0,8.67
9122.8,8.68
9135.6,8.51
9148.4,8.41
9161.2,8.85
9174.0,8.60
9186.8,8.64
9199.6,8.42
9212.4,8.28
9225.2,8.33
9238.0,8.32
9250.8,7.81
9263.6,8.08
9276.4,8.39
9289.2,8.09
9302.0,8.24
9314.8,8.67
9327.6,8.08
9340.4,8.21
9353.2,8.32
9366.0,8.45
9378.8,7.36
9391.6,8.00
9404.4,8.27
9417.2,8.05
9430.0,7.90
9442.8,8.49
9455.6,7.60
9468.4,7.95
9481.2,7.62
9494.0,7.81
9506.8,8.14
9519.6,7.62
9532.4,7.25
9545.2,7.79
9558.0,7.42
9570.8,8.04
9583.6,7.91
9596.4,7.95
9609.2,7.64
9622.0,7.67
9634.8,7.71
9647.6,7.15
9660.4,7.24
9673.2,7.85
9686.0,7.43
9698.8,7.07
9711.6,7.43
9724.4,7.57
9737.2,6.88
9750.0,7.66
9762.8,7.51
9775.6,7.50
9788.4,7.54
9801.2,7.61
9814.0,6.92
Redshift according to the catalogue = 0.00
